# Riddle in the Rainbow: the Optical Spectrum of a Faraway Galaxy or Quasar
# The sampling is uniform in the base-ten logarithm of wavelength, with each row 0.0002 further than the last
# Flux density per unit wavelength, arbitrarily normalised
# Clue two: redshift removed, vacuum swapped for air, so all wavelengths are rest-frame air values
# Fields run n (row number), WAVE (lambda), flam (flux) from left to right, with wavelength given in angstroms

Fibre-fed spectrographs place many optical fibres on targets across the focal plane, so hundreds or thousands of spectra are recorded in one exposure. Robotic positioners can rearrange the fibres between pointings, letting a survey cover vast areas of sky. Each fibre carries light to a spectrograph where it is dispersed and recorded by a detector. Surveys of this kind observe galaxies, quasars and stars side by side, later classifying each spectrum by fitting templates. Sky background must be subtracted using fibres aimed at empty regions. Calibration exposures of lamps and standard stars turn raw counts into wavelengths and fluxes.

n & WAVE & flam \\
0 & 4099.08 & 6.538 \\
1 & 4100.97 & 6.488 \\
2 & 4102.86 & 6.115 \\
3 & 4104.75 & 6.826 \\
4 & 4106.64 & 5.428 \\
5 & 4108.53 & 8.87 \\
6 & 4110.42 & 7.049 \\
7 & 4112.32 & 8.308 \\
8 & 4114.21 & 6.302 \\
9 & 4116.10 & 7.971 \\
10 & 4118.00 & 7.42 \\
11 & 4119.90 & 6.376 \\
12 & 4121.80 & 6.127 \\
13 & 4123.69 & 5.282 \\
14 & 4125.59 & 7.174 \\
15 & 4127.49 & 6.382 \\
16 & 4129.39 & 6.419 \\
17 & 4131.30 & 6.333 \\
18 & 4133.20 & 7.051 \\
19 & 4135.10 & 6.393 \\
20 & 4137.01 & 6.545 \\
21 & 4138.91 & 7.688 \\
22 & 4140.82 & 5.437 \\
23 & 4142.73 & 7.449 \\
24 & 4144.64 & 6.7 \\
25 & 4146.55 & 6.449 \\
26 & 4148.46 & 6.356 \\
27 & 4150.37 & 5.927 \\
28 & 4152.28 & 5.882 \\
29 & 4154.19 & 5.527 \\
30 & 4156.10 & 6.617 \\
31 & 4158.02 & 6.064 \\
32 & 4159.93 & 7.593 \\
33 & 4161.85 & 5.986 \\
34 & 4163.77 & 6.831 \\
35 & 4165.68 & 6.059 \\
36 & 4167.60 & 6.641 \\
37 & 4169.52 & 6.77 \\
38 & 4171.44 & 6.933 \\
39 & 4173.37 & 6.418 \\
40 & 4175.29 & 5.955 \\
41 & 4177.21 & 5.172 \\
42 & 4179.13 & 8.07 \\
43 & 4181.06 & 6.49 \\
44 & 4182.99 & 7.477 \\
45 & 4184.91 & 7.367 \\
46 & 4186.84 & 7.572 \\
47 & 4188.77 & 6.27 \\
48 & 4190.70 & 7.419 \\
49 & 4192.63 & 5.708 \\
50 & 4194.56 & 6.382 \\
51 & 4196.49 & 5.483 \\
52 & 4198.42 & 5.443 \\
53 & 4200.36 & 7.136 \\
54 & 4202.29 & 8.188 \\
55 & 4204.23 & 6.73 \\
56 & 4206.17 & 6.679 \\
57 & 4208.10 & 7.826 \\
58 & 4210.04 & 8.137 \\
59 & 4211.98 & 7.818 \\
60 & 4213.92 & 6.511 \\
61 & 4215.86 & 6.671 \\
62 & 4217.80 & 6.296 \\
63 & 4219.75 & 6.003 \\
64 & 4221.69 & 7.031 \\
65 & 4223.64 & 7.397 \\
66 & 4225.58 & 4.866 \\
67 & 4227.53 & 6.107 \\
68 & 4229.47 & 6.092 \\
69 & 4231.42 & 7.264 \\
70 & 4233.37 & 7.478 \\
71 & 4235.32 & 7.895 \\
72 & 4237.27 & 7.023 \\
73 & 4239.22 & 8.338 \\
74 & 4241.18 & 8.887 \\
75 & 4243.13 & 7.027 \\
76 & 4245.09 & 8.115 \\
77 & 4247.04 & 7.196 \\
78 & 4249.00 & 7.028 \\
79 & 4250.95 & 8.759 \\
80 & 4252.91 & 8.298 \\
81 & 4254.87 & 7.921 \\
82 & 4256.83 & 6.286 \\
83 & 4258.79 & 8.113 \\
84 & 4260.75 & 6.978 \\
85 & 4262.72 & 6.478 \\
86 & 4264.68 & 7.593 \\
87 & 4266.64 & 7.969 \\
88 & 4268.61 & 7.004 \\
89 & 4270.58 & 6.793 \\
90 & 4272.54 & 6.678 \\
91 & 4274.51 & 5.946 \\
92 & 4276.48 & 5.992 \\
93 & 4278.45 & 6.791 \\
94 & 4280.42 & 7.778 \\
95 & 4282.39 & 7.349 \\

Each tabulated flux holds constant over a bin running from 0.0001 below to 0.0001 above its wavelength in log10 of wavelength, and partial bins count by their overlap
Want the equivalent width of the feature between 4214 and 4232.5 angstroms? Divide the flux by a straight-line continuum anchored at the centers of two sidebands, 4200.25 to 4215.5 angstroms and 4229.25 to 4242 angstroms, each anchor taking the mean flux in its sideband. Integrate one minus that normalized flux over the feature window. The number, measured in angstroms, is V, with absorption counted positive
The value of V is 2.7 angstroms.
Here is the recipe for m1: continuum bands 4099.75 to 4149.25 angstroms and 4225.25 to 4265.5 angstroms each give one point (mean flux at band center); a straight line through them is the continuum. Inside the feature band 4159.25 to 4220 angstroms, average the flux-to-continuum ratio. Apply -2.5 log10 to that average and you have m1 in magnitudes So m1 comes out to 0.05 mag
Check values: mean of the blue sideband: 6.73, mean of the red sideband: 7.36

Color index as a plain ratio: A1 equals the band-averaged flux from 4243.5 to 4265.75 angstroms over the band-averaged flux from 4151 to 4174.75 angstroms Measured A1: 1.2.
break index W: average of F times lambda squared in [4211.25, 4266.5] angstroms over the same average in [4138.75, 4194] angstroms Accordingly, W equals 1.1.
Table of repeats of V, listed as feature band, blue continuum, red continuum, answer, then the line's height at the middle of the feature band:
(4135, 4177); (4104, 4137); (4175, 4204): 1.9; 6.74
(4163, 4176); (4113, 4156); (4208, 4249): 0.4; 6.75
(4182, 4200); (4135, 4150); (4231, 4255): 1.5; 7.18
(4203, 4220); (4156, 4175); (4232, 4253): 0.6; 7.3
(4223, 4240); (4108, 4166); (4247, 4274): 0.6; 7.18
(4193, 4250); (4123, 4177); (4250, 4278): -0.6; 6.91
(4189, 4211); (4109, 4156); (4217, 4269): 0.6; 7.01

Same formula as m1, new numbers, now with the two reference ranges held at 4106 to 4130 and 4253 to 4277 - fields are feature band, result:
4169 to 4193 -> 0.03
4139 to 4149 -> 0.05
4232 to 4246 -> -0.12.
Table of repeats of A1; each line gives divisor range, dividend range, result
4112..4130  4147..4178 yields 0.94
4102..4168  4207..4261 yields 1.10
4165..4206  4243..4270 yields 1.12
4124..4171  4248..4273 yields 1.14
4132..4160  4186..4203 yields 1.02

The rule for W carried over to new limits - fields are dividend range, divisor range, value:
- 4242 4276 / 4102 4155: 1.17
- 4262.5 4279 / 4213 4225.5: 1.07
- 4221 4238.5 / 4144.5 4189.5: 1.07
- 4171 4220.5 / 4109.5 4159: 1.06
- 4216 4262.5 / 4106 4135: 1.12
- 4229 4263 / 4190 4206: 1.18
